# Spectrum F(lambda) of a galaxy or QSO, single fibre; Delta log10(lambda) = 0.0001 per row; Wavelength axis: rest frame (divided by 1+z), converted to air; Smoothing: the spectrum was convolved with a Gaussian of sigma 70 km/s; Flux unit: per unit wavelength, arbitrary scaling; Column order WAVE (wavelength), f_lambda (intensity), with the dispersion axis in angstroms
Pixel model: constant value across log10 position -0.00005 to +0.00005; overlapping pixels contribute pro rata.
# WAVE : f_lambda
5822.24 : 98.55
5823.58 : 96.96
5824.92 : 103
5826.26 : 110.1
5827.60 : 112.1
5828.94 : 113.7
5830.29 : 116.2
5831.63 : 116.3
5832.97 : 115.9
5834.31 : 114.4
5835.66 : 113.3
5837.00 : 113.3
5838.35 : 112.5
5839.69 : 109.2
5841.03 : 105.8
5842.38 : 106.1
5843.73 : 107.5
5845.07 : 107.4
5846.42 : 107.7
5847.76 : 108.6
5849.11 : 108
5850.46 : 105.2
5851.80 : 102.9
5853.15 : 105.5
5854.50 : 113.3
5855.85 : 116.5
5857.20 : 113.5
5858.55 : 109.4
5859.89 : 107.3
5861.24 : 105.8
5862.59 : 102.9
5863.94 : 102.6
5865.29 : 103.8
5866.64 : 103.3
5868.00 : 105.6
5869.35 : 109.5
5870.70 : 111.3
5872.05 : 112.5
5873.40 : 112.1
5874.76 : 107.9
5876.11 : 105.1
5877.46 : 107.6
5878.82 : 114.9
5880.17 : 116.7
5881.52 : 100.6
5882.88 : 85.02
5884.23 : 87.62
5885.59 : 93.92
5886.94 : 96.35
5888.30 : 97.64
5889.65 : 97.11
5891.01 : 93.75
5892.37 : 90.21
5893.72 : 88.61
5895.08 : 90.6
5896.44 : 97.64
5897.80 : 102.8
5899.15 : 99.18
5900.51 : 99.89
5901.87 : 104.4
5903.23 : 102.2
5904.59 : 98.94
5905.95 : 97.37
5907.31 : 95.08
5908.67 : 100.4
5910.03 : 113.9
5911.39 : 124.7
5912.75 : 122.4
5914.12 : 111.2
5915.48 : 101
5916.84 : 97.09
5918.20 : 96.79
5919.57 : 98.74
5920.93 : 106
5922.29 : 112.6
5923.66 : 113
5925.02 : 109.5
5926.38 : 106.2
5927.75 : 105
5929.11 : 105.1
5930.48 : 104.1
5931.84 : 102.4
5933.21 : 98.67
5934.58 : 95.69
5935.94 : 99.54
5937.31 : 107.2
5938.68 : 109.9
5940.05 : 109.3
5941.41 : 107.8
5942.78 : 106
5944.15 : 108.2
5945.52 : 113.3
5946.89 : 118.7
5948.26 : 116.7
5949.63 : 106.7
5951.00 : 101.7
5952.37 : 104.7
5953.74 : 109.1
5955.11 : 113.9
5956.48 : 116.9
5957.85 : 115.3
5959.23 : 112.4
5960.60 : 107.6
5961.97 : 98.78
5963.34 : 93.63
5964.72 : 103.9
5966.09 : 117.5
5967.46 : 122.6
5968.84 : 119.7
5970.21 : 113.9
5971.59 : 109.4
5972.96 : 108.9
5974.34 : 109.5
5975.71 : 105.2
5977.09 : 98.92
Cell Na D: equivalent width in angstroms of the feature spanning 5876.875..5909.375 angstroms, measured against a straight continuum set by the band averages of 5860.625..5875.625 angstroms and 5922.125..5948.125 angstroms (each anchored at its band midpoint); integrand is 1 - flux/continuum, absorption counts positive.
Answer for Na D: 2.7 angstroms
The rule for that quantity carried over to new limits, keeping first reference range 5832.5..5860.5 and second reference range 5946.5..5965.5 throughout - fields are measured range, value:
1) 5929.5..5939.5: 0.6 angstroms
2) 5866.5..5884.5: 0.5 angstroms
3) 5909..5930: 0.2 angstroms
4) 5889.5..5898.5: 1.2 angstroms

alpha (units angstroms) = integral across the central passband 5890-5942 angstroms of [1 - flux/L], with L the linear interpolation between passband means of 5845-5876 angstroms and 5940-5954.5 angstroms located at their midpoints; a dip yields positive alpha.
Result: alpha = 2.74 angstroms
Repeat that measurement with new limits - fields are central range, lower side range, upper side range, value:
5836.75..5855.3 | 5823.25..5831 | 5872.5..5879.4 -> 0.2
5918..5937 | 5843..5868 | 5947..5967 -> 0.8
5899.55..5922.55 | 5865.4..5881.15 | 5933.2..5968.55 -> 0.9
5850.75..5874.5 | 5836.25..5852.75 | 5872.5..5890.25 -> -0.7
